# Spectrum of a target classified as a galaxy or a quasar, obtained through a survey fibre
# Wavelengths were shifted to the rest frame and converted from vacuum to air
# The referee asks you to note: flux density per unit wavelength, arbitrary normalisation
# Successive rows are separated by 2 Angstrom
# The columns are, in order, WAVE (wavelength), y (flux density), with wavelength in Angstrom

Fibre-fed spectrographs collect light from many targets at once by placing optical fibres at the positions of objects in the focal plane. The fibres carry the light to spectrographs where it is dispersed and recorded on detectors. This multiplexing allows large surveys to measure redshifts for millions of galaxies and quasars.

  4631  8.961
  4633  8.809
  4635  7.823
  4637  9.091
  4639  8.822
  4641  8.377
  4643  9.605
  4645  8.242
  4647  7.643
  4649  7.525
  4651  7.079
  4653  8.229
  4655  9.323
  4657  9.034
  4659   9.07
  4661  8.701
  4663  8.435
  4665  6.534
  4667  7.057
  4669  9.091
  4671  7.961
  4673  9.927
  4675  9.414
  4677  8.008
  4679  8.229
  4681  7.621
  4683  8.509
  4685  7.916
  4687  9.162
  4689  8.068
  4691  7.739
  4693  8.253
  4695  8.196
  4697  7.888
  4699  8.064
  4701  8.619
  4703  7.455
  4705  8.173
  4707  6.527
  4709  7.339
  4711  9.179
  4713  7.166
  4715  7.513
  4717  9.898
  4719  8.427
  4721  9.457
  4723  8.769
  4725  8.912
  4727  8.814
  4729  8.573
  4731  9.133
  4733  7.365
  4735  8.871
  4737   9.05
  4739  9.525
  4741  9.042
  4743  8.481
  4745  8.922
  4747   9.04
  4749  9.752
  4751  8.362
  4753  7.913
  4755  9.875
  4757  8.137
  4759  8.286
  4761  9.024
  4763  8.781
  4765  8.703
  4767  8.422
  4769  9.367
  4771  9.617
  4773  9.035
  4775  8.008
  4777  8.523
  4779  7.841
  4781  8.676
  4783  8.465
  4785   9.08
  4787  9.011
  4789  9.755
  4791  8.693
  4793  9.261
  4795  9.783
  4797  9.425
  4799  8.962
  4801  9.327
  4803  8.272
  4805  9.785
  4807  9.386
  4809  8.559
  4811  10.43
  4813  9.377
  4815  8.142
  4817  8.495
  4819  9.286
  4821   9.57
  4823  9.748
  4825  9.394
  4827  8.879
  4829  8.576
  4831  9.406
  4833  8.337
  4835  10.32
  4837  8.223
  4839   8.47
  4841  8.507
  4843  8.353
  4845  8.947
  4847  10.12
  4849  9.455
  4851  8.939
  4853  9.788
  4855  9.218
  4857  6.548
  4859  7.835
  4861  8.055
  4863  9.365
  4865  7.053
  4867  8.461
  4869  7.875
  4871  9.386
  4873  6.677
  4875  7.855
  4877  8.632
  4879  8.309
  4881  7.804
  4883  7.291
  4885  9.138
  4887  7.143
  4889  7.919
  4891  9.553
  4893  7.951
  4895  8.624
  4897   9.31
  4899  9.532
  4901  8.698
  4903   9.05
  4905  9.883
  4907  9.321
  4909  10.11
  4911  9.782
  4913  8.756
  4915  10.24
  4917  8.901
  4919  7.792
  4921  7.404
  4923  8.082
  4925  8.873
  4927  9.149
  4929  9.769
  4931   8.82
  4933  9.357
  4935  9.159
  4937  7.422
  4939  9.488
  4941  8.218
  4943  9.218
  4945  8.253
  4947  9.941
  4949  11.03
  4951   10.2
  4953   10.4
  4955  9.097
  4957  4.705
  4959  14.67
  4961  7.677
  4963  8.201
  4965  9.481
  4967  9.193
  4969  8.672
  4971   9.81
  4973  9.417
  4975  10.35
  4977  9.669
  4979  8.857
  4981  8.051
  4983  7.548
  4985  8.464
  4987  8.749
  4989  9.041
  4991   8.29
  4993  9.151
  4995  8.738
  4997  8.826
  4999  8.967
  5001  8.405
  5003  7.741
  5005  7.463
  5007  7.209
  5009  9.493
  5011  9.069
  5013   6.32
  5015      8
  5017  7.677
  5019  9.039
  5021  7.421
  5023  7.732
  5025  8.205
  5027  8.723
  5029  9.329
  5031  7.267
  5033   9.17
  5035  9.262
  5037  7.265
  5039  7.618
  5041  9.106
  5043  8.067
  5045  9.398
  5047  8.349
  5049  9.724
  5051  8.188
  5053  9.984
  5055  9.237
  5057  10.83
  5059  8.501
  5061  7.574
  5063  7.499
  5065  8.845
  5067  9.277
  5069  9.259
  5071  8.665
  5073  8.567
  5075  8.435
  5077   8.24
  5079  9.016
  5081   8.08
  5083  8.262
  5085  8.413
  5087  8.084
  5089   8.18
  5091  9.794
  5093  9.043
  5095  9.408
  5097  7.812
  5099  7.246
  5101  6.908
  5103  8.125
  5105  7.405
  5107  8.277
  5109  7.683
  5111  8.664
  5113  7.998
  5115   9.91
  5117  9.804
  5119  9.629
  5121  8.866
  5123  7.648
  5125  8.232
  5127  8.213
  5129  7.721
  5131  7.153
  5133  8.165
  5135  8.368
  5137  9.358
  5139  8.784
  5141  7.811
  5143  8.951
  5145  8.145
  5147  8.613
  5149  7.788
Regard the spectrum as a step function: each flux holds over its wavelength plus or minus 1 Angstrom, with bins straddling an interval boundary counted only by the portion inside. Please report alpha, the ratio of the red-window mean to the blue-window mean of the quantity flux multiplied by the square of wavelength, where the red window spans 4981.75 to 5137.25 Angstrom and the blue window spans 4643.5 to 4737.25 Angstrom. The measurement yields 1.2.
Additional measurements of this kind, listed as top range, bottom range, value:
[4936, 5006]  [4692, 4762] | 1.16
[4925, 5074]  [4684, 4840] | 1.10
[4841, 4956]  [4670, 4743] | 1.13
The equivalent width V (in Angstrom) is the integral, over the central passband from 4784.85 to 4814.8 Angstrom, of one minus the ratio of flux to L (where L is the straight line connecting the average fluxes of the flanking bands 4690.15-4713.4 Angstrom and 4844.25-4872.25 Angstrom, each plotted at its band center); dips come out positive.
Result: -3.2 Angstrom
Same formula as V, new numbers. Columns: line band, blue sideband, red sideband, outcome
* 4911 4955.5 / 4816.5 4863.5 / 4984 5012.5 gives -2.1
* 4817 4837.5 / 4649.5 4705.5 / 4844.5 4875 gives -1.7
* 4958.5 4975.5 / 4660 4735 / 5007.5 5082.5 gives -2.1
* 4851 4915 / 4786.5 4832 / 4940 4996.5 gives 4.0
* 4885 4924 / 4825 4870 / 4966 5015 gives -0.8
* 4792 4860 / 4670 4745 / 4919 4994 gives -2.6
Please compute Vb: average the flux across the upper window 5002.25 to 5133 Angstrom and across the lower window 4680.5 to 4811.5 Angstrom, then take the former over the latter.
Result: 1.0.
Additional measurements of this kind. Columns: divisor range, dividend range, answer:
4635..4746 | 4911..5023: 1.05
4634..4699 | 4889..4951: 1.09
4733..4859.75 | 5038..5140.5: 0.96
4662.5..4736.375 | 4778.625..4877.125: 1.07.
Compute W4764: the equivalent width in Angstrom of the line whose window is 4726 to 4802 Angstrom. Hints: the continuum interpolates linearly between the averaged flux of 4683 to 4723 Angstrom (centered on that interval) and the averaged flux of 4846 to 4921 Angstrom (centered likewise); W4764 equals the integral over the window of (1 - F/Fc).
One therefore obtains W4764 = -4.8 Angstrom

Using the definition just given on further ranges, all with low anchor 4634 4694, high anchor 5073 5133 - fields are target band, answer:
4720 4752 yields -2.0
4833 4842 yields -0.5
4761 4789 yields -1.4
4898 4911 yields -1.7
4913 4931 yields -0.9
